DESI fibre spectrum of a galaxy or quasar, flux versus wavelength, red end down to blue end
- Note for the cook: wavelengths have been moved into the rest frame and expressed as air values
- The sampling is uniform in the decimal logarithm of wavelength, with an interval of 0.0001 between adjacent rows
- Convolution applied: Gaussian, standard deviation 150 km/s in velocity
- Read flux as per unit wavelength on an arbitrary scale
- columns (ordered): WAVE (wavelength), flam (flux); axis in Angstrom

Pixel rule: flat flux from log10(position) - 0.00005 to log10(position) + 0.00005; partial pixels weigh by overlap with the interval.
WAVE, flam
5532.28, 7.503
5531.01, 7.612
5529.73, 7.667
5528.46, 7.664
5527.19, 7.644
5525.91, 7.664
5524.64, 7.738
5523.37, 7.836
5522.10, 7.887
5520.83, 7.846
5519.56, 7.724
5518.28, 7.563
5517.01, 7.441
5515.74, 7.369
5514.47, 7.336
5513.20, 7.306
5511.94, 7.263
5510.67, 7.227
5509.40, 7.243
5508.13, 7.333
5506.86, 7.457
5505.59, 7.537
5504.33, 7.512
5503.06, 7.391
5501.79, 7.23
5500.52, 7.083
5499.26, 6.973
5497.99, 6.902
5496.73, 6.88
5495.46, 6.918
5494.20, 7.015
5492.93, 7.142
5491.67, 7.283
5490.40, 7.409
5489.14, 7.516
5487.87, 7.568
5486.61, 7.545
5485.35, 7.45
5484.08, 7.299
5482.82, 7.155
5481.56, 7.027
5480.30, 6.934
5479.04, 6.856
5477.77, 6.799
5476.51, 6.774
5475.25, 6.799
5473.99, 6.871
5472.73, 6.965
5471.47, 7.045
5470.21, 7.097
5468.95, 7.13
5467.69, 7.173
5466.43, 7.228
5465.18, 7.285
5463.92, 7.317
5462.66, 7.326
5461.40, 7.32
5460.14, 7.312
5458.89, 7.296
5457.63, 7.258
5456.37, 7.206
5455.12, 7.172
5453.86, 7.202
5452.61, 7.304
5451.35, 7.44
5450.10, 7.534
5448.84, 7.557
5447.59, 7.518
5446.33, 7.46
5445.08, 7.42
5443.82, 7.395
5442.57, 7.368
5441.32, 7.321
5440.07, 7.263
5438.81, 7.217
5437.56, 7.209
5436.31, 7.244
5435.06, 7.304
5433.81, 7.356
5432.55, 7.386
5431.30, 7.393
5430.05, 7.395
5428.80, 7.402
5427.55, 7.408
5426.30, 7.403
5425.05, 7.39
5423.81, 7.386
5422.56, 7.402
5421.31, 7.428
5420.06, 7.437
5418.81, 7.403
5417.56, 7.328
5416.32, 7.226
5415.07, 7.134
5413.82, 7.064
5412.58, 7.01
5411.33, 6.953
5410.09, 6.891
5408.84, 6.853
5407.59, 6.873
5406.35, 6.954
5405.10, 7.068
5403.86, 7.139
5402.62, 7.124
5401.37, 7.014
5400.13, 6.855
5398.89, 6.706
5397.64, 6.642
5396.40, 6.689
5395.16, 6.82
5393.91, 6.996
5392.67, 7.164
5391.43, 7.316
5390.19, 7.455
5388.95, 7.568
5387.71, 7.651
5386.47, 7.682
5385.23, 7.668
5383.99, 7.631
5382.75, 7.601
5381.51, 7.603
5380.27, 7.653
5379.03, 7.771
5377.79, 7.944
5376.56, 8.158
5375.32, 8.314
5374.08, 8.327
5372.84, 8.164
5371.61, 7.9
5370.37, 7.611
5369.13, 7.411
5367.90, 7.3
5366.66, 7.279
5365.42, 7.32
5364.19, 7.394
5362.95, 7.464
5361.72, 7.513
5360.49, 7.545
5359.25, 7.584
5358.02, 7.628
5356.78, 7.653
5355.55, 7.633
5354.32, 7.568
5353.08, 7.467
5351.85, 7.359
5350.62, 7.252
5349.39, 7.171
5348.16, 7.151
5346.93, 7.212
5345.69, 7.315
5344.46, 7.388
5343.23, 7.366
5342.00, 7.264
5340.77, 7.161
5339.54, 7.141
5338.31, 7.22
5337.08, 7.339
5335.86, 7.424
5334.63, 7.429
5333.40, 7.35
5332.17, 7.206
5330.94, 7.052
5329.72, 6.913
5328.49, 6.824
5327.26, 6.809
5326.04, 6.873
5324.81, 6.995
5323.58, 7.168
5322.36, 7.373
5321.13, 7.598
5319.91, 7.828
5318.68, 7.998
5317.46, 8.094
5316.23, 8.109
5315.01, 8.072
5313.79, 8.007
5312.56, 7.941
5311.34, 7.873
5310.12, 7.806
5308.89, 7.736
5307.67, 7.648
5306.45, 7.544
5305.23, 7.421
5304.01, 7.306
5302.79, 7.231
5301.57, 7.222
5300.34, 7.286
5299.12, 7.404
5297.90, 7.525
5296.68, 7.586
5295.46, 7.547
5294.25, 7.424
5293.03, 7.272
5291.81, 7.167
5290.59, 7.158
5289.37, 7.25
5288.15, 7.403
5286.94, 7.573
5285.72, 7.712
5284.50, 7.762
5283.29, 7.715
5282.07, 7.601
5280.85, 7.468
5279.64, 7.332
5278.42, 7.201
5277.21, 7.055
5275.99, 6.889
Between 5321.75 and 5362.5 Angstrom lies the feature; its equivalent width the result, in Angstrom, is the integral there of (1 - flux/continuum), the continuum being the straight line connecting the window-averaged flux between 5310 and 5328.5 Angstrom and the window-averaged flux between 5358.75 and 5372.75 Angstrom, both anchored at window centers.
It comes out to 1.5 Angstrom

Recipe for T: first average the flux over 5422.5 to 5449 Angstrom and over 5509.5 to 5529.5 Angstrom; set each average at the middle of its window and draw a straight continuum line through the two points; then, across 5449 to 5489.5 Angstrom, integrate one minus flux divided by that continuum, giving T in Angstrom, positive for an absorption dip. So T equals 1.4 Angstrom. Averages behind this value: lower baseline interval 7.37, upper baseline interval 7.56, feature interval 7.2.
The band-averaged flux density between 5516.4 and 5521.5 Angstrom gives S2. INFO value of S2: 7.64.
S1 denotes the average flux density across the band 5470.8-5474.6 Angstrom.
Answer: 6.96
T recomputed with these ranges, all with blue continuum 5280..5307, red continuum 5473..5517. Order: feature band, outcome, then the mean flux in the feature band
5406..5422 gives 0.4 Angstrom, 7.12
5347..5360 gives -0.1 Angstrom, 7.44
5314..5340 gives 0.0 Angstrom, 7.38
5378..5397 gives -0.3 Angstrom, 7.43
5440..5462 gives -0.3 Angstrom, 7.36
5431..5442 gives -0.1 Angstrom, 7.29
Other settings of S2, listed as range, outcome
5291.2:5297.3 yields 7.41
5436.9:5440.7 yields 7.23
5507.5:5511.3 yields 7.26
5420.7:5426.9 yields 7.41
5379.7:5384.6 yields 7.62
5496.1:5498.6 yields 6.91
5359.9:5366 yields 7.46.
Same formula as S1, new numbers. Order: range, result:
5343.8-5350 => 7.24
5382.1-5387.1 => 7.64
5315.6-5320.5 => 8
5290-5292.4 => 7.16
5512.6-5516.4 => 7.34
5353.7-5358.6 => 7.61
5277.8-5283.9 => 7.47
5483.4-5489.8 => 7.47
